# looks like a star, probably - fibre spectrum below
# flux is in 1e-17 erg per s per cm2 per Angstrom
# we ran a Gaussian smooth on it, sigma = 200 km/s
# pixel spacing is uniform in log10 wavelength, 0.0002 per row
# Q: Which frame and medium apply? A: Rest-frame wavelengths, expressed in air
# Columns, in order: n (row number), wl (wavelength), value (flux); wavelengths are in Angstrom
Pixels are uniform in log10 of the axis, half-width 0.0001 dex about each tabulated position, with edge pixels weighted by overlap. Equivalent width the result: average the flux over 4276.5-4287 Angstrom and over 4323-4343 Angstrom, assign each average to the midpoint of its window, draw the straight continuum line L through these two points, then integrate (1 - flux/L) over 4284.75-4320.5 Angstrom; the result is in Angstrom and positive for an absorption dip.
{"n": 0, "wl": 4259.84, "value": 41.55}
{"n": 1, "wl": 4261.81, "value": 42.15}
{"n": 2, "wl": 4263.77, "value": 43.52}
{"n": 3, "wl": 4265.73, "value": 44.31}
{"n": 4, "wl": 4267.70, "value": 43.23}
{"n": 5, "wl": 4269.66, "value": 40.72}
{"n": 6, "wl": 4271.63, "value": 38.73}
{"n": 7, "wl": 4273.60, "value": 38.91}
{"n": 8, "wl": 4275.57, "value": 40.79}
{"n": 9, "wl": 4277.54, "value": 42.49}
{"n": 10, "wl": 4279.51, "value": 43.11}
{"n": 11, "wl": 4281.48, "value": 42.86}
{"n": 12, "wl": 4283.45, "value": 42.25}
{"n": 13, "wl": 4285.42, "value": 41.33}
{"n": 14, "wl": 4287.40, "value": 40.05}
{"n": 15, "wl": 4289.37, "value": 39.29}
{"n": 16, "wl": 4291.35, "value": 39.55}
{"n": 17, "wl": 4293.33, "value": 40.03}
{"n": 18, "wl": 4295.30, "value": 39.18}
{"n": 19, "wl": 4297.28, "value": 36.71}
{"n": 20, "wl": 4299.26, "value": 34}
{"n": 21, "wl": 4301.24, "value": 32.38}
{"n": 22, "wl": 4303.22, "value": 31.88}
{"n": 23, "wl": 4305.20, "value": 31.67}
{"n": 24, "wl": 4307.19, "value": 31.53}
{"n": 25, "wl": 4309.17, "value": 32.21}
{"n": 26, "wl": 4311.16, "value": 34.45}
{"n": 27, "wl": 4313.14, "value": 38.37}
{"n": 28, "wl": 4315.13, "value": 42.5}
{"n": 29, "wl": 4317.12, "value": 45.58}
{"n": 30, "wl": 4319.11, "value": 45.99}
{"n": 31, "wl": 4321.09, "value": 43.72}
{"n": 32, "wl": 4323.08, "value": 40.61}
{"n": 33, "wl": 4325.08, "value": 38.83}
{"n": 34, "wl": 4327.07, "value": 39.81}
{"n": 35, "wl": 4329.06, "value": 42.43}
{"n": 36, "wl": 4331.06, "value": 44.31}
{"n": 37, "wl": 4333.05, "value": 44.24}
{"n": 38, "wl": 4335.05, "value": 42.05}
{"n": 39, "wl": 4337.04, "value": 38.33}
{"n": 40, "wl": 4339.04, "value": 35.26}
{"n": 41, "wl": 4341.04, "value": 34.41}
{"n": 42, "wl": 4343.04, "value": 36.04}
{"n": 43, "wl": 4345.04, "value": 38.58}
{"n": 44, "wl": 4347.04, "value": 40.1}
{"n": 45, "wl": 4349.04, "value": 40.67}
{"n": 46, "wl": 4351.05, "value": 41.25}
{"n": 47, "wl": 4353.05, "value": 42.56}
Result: 3.1 Angstrom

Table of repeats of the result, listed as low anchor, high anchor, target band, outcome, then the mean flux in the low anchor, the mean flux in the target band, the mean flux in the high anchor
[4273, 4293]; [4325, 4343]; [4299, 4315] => 2.6 Angstrom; 41.1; 33.8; 39.8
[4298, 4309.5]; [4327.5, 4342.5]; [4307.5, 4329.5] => -2.5 Angstrom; 32.4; 40.1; 40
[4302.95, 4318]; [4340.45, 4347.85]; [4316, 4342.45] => -3.1 Angstrom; 36.1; 41.1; 37.4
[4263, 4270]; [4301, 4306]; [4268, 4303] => -2.0 Angstrom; 43.2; 39.5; 31.9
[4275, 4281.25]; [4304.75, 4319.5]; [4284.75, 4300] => 0.6 Angstrom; 42.3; 38.8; 37.7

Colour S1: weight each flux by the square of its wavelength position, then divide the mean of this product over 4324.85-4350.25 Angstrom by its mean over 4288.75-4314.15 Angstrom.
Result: 1.14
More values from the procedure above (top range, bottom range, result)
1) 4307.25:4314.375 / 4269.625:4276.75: 0.89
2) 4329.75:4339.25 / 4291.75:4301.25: 1.13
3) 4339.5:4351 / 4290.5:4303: 1.06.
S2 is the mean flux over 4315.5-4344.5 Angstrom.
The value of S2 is 40.8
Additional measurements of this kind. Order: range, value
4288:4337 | 38.8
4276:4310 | 37.7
